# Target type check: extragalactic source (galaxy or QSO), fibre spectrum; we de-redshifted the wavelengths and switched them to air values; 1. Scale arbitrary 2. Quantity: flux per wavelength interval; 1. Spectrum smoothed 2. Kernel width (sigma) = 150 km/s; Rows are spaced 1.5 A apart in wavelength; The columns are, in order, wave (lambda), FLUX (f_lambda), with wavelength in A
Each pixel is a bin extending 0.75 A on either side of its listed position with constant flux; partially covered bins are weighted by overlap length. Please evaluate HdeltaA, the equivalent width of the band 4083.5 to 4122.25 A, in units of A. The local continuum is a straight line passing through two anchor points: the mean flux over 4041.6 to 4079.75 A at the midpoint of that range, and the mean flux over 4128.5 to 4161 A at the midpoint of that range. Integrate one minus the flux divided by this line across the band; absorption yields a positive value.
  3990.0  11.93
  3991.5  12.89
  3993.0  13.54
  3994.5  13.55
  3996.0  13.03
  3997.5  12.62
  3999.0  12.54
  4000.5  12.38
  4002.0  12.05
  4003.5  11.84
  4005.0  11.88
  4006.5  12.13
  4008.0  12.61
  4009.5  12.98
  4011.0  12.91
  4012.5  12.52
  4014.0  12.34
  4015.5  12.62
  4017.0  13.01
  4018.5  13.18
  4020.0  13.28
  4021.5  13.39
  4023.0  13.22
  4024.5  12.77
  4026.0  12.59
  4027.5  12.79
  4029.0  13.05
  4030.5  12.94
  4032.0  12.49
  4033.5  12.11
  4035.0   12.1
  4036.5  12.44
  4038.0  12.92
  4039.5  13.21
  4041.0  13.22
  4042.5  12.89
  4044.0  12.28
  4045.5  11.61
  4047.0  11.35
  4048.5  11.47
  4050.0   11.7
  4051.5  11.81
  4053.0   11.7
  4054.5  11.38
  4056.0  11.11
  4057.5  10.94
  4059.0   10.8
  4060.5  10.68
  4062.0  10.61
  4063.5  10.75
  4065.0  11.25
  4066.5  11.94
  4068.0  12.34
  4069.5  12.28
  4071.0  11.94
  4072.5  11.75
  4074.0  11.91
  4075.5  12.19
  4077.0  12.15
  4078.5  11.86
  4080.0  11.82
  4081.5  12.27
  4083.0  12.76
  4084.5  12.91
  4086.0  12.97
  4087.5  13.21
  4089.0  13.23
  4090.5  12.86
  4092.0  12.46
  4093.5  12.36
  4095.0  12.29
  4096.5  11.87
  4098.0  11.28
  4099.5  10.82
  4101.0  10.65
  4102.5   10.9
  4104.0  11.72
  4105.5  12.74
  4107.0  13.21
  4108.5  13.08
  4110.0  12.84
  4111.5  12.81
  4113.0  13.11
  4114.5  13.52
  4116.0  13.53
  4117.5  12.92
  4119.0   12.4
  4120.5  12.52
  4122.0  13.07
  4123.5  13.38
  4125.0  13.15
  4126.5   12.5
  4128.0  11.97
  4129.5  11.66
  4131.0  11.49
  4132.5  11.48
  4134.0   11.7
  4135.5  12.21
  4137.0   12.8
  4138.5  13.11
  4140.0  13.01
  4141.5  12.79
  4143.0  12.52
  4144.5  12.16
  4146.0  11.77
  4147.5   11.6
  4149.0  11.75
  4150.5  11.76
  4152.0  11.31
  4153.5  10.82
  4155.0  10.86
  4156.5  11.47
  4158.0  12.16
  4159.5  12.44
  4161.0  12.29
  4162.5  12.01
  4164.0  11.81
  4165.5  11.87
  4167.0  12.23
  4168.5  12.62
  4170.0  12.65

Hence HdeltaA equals -2.3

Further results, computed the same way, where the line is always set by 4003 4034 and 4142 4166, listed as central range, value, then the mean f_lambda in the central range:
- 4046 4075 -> 2.2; 11.5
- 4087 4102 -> 0.2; 12.1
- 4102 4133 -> -1.4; 12.6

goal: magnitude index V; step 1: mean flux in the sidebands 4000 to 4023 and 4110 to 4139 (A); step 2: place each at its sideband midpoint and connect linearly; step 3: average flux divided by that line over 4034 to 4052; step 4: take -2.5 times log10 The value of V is 0.03 mag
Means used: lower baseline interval 12.6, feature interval 12.3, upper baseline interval 12.6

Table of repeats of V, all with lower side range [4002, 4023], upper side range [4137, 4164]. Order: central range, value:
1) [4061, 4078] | 0.06 mag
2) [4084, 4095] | -0.04 mag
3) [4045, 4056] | 0.09 mag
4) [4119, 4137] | -0.02 mag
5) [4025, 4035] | 0.00 mag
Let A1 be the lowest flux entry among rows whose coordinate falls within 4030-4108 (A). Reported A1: 10.61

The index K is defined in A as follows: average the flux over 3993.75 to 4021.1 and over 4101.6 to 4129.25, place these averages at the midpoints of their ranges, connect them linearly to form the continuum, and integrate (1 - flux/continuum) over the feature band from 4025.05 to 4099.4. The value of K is 3.5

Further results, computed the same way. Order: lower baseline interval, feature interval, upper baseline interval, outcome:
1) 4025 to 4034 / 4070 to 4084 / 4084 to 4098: 0.6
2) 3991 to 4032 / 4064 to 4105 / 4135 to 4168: 1.0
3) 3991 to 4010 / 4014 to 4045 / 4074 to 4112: -0.7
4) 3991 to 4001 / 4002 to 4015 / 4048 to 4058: 0.2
